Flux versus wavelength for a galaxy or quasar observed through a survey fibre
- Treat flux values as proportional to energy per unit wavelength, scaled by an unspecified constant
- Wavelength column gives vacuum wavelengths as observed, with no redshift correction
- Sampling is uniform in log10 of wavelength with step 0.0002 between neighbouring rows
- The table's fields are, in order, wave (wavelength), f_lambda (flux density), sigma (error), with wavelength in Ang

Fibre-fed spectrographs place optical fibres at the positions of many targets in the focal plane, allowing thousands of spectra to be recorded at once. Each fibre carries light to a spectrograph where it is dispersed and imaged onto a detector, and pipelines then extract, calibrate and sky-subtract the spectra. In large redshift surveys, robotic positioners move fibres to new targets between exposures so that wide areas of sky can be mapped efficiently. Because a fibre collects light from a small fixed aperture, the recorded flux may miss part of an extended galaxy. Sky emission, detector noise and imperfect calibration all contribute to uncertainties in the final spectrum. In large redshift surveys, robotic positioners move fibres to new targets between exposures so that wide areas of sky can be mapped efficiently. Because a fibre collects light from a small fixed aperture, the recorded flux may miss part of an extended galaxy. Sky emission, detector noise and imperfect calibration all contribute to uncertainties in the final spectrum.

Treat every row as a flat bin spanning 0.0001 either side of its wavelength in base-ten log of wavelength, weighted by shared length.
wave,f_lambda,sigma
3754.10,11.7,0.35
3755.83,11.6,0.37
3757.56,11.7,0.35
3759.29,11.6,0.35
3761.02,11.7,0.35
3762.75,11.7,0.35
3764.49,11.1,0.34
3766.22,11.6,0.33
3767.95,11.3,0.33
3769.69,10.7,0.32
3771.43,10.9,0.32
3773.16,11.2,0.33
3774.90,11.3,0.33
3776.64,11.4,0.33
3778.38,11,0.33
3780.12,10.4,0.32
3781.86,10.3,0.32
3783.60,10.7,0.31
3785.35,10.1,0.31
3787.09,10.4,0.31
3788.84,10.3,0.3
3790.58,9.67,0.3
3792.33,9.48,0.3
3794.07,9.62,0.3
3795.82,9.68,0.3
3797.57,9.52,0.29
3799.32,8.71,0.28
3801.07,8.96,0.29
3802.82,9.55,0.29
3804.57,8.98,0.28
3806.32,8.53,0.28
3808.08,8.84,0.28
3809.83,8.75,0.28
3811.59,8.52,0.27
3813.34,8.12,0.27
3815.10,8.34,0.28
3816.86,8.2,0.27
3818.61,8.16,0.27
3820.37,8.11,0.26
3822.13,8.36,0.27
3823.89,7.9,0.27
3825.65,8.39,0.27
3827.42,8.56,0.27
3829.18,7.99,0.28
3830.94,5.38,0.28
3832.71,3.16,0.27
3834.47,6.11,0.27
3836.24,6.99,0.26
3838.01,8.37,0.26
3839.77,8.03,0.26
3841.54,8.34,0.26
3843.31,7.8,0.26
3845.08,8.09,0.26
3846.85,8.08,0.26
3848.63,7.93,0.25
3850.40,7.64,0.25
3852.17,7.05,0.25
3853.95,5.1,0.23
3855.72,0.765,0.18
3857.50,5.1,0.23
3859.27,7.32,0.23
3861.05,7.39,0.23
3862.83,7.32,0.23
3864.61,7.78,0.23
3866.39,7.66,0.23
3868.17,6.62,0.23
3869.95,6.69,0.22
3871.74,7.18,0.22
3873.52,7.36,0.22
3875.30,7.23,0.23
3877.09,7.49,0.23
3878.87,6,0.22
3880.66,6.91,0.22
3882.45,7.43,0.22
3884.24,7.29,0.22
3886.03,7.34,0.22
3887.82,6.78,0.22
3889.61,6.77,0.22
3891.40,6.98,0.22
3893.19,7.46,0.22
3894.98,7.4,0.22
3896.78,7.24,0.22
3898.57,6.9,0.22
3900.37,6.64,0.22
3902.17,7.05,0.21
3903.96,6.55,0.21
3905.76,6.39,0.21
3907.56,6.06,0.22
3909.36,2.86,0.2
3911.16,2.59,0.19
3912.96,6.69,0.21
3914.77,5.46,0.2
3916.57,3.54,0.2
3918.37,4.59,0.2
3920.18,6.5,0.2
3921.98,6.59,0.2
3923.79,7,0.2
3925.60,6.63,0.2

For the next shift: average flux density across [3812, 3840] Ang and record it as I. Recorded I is 7.52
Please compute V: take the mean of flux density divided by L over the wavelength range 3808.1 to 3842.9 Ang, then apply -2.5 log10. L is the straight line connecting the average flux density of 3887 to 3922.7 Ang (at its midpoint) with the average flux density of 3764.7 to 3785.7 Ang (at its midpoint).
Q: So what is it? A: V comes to 0.17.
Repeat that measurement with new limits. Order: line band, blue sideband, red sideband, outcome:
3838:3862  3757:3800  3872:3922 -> 0.177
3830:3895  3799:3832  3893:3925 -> 0.031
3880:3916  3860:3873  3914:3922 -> -0.068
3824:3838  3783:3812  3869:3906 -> 0.243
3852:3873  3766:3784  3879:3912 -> 0.208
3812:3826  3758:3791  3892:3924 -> 0.133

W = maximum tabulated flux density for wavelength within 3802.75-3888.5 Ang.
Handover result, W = 9.55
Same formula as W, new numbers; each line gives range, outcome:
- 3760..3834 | 11.7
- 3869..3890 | 7.49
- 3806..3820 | 8.84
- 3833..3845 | 8.37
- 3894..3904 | 7.4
